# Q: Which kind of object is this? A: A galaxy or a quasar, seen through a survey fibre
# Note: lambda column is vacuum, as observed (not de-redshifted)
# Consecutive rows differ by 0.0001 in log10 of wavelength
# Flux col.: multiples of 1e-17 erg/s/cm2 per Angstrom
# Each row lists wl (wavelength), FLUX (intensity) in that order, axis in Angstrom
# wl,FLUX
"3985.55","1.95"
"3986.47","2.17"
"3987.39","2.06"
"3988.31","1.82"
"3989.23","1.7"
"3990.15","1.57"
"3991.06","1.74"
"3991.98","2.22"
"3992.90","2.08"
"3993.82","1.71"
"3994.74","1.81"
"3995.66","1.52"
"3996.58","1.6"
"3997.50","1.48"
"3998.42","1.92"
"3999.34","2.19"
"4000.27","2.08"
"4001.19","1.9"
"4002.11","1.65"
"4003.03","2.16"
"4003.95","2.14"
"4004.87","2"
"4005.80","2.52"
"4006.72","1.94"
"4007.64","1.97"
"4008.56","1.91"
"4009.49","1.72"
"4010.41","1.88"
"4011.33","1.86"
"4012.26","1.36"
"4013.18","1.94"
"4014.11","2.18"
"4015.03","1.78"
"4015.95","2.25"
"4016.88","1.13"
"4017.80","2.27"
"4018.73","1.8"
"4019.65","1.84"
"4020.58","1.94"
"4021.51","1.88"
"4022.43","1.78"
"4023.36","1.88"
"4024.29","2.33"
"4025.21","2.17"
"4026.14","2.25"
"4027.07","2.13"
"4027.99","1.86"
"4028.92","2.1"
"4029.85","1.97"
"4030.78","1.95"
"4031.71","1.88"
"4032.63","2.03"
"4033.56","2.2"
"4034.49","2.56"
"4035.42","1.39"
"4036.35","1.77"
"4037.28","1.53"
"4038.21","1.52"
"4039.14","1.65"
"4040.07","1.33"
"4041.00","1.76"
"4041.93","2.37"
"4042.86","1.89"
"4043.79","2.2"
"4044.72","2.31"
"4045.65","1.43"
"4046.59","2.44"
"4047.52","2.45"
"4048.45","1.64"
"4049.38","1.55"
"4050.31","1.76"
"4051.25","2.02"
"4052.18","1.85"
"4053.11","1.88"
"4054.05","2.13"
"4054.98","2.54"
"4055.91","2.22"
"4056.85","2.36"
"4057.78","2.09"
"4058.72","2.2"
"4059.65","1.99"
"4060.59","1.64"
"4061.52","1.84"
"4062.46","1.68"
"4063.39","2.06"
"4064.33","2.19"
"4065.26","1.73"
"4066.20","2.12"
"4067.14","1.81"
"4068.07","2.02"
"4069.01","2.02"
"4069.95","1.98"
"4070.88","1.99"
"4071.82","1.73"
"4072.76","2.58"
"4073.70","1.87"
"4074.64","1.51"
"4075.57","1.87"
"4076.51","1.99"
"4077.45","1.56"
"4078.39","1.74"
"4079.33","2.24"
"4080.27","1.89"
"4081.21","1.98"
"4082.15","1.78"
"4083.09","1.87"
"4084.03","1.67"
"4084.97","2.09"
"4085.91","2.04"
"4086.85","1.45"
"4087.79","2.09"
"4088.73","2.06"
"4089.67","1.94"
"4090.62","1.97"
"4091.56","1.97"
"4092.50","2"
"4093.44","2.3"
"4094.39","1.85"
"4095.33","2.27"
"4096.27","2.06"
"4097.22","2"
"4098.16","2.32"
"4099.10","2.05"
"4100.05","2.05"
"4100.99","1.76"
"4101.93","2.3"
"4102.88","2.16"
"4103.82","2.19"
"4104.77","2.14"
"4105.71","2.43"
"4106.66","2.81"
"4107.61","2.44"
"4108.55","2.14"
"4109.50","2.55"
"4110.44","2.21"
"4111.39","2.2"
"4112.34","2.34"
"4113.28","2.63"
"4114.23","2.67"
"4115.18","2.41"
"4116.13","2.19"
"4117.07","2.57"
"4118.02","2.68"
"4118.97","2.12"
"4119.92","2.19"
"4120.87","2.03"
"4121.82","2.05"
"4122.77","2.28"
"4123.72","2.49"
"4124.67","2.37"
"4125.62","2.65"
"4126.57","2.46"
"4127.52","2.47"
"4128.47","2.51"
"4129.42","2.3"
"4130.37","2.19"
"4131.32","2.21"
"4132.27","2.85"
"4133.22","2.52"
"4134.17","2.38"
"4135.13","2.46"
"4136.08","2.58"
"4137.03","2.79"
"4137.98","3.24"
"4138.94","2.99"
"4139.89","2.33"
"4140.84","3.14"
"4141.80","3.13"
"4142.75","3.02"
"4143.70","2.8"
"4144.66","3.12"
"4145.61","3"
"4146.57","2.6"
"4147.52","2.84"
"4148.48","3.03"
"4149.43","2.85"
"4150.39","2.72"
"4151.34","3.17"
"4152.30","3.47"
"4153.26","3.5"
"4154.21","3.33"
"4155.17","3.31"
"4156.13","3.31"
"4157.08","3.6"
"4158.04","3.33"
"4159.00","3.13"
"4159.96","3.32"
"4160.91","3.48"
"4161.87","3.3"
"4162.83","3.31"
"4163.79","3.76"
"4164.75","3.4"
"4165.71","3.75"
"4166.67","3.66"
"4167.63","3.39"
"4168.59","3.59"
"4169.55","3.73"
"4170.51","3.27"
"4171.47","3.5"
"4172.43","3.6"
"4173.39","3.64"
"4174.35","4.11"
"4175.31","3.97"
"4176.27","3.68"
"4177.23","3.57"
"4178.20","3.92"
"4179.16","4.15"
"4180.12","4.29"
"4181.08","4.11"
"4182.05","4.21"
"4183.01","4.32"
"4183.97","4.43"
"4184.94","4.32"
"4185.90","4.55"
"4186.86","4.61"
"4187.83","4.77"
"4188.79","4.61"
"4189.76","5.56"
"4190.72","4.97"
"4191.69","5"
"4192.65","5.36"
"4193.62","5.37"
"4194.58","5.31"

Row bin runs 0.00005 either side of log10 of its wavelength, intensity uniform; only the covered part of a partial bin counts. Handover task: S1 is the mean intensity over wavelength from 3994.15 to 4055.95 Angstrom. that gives 1.93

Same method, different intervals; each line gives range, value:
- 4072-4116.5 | 2.1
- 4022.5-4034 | 2.05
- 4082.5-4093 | 1.92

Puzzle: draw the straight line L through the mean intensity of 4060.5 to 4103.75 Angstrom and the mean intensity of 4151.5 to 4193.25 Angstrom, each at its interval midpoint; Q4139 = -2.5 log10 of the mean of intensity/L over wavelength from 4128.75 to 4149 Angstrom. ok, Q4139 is 0.17 mag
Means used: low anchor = 1.96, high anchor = 3.91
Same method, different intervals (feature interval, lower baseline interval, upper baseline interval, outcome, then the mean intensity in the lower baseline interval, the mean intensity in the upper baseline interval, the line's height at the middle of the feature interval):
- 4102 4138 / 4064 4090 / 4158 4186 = 0.14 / 1.92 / 3.76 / 2.75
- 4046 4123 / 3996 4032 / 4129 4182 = 0.24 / 1.94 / 3.24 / 2.59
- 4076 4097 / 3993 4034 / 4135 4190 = 0.36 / 1.93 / 3.53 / 2.71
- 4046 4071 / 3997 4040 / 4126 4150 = 0.09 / 1.92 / 2.71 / 2.19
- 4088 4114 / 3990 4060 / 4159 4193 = 0.34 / 1.94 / 4.02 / 2.99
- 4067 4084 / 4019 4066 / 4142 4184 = 0.24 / 1.96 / 3.48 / 2.38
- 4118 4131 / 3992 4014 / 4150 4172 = 0.30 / 1.9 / 3.41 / 3.06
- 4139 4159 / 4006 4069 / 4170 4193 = 0.21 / 1.95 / 4.27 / 3.74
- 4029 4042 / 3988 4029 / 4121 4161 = 0.14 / 1.91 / 2.83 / 2.1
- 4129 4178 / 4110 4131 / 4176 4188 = 0.06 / 2.36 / 4.22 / 3.36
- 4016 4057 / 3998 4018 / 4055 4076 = 0.01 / 1.94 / 1.99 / 1.96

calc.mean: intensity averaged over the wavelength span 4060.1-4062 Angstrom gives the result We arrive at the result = 1.74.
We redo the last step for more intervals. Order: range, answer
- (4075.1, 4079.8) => 1.88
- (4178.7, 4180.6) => 4.23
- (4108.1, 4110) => 2.35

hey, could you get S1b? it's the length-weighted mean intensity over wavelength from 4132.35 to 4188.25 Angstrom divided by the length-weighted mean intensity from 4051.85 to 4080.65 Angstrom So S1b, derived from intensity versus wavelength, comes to 1.74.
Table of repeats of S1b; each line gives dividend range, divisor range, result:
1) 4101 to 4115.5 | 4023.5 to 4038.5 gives 1.19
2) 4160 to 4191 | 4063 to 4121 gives 1.89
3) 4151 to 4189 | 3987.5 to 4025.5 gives 1.98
